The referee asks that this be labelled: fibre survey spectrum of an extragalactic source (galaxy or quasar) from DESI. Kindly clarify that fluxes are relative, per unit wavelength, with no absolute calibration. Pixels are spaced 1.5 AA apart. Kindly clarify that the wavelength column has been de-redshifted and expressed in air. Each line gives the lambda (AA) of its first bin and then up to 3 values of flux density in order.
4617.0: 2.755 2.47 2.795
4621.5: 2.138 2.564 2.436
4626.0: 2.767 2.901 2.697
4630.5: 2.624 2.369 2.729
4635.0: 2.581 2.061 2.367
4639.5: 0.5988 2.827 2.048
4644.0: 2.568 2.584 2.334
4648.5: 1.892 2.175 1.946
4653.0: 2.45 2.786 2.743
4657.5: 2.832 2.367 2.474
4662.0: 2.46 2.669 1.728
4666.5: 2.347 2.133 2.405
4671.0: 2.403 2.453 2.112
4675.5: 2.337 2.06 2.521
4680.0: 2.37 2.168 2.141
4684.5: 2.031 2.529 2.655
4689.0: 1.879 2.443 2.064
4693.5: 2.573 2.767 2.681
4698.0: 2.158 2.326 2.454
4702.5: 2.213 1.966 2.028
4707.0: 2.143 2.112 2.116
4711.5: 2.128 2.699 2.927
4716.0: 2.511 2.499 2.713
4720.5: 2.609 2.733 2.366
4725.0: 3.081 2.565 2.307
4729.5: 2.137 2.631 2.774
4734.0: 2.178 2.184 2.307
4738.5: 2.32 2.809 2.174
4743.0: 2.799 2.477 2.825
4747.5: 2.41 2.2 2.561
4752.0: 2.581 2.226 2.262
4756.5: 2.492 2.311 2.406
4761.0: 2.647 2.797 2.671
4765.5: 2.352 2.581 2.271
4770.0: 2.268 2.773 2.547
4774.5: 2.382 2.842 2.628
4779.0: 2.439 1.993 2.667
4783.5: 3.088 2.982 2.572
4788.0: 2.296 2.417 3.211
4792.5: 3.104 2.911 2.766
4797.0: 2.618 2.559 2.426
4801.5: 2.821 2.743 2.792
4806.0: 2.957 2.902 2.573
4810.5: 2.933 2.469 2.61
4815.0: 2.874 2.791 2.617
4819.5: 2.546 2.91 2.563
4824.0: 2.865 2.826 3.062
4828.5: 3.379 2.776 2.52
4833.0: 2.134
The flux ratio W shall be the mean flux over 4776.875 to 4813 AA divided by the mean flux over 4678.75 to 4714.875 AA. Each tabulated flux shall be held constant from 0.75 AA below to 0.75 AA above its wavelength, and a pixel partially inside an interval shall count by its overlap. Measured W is 1.17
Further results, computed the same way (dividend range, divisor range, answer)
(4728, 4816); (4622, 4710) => 1.10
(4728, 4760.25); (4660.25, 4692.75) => 1.06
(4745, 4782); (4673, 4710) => 1.09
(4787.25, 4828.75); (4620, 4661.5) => 1.15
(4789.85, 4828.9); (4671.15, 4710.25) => 1.22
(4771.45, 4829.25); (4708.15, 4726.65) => 1.07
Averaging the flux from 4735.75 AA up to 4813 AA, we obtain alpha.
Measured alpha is 2.59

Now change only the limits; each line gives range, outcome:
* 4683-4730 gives 2.4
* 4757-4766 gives 2.53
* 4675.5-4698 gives 2.34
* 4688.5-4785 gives 2.46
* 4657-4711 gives 2.31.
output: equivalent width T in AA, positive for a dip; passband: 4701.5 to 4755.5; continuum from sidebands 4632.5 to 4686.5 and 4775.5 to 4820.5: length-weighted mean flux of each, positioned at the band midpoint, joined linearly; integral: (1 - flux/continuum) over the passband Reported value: 1.6 AA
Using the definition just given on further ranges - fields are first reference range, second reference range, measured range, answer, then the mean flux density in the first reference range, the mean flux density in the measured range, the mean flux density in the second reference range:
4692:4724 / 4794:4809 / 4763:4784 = 0.82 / 2.41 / 2.53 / 2.73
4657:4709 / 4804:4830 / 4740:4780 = 1.46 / 2.31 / 2.5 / 2.8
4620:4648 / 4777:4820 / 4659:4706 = 3.43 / 2.41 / 2.31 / 2.7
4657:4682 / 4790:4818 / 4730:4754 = 1.01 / 2.34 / 2.47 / 2.77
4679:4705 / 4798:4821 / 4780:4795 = -0.54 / 2.32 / 2.74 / 2.72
